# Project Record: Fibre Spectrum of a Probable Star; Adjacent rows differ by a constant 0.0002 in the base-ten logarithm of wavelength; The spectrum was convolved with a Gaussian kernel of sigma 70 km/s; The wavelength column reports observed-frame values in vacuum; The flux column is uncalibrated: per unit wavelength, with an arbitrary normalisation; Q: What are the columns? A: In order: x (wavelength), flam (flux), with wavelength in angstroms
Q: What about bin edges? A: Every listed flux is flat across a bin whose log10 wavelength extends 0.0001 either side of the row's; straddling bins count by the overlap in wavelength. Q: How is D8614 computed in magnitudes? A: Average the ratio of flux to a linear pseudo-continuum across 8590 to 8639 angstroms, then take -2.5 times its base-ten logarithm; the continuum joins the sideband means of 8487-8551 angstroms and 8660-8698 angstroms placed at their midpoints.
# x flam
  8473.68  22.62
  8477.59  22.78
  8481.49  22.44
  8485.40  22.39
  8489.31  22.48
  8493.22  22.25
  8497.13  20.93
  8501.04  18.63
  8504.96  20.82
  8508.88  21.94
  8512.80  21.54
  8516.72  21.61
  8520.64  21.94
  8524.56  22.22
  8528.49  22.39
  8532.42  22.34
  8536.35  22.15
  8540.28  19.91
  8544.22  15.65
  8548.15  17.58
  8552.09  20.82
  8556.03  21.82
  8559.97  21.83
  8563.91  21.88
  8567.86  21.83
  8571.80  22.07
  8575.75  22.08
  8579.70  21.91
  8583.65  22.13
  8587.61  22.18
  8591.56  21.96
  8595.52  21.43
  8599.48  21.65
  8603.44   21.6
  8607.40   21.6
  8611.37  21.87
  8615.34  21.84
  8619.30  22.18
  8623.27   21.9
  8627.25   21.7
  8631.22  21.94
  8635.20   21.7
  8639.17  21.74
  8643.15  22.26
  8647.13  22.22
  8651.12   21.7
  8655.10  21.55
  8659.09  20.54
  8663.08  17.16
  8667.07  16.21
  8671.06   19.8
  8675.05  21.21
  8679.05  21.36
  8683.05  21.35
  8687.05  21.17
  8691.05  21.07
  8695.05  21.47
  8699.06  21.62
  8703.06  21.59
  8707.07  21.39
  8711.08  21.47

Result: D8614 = -0.07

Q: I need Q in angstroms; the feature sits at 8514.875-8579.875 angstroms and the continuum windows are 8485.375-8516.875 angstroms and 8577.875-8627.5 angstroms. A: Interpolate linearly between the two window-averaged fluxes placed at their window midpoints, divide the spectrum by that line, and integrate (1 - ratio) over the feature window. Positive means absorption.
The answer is 1.2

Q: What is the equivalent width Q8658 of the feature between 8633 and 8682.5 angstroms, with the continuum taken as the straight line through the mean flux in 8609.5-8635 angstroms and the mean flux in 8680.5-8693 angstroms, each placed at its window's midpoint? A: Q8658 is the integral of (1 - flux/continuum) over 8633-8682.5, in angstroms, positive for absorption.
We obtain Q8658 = 2.0 angstroms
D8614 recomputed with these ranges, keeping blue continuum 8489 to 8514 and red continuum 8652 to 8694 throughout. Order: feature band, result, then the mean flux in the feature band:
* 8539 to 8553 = 0.148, 18.2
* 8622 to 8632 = -0.070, 21.8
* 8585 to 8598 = -0.061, 21.9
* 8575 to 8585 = -0.067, 22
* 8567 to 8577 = -0.064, 22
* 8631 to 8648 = -0.080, 22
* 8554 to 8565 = -0.052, 21.8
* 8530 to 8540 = -0.046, 21.9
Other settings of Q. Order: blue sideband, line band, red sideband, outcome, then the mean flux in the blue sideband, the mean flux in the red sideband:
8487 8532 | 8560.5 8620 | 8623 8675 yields -2.2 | 21.6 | 20.8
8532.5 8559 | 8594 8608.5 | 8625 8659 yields -0.4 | 19.9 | 21.8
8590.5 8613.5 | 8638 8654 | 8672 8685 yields -0.4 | 21.7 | 21.2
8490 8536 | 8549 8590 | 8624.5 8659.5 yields -0.2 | 21.6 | 21.8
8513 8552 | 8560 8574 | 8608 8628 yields -0.5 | 20.7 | 21.9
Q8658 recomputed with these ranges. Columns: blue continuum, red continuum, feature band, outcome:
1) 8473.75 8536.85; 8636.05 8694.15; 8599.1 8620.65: -0.7 angstroms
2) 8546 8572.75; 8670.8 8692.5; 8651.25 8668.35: 1.5 angstroms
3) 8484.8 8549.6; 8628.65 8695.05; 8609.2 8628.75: -1.0 angstroms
